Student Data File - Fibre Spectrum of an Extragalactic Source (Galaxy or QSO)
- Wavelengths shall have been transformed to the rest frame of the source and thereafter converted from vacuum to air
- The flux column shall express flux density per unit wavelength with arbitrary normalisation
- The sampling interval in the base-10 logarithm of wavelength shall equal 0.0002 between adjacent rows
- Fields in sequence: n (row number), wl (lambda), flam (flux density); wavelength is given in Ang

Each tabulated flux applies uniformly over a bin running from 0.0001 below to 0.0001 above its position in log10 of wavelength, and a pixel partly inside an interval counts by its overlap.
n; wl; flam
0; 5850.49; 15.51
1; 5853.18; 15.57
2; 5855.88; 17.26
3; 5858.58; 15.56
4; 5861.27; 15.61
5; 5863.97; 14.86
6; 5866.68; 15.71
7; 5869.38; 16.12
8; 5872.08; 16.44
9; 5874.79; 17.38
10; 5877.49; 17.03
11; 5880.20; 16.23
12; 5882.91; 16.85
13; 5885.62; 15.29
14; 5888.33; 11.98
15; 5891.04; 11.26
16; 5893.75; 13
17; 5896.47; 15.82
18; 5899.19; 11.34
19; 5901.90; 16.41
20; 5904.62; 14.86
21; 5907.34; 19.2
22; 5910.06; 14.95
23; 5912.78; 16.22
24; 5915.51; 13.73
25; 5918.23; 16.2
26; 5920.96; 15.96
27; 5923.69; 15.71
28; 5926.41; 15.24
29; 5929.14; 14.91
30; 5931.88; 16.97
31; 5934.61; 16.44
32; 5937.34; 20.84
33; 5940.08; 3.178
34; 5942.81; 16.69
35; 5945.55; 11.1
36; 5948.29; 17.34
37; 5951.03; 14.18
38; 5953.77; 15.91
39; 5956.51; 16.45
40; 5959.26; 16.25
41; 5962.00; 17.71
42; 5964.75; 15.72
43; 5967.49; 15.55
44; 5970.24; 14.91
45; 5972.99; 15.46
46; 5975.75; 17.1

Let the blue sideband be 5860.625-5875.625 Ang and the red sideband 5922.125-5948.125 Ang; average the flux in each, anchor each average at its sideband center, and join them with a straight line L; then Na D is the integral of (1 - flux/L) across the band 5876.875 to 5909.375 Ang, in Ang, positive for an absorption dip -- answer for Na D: 1.3 Ang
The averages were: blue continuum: 16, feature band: 14.9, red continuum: 14.7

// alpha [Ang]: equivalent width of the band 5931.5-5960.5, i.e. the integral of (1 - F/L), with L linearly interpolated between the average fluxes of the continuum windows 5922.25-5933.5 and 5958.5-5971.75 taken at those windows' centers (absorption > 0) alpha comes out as 1.7 Ang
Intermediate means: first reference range 15.7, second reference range 16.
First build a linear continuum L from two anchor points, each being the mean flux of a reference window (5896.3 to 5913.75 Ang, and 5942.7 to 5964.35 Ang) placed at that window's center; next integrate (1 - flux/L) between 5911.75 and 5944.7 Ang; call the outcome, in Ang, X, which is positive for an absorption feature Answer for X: 1.0 Ang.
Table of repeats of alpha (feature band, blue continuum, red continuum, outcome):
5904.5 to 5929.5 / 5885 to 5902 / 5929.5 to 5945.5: -3.3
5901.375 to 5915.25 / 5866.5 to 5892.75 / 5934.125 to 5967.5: -0.8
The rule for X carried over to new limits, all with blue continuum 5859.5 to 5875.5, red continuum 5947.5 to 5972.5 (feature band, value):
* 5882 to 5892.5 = 1.5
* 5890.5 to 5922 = 1.9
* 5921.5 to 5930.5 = 0.3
